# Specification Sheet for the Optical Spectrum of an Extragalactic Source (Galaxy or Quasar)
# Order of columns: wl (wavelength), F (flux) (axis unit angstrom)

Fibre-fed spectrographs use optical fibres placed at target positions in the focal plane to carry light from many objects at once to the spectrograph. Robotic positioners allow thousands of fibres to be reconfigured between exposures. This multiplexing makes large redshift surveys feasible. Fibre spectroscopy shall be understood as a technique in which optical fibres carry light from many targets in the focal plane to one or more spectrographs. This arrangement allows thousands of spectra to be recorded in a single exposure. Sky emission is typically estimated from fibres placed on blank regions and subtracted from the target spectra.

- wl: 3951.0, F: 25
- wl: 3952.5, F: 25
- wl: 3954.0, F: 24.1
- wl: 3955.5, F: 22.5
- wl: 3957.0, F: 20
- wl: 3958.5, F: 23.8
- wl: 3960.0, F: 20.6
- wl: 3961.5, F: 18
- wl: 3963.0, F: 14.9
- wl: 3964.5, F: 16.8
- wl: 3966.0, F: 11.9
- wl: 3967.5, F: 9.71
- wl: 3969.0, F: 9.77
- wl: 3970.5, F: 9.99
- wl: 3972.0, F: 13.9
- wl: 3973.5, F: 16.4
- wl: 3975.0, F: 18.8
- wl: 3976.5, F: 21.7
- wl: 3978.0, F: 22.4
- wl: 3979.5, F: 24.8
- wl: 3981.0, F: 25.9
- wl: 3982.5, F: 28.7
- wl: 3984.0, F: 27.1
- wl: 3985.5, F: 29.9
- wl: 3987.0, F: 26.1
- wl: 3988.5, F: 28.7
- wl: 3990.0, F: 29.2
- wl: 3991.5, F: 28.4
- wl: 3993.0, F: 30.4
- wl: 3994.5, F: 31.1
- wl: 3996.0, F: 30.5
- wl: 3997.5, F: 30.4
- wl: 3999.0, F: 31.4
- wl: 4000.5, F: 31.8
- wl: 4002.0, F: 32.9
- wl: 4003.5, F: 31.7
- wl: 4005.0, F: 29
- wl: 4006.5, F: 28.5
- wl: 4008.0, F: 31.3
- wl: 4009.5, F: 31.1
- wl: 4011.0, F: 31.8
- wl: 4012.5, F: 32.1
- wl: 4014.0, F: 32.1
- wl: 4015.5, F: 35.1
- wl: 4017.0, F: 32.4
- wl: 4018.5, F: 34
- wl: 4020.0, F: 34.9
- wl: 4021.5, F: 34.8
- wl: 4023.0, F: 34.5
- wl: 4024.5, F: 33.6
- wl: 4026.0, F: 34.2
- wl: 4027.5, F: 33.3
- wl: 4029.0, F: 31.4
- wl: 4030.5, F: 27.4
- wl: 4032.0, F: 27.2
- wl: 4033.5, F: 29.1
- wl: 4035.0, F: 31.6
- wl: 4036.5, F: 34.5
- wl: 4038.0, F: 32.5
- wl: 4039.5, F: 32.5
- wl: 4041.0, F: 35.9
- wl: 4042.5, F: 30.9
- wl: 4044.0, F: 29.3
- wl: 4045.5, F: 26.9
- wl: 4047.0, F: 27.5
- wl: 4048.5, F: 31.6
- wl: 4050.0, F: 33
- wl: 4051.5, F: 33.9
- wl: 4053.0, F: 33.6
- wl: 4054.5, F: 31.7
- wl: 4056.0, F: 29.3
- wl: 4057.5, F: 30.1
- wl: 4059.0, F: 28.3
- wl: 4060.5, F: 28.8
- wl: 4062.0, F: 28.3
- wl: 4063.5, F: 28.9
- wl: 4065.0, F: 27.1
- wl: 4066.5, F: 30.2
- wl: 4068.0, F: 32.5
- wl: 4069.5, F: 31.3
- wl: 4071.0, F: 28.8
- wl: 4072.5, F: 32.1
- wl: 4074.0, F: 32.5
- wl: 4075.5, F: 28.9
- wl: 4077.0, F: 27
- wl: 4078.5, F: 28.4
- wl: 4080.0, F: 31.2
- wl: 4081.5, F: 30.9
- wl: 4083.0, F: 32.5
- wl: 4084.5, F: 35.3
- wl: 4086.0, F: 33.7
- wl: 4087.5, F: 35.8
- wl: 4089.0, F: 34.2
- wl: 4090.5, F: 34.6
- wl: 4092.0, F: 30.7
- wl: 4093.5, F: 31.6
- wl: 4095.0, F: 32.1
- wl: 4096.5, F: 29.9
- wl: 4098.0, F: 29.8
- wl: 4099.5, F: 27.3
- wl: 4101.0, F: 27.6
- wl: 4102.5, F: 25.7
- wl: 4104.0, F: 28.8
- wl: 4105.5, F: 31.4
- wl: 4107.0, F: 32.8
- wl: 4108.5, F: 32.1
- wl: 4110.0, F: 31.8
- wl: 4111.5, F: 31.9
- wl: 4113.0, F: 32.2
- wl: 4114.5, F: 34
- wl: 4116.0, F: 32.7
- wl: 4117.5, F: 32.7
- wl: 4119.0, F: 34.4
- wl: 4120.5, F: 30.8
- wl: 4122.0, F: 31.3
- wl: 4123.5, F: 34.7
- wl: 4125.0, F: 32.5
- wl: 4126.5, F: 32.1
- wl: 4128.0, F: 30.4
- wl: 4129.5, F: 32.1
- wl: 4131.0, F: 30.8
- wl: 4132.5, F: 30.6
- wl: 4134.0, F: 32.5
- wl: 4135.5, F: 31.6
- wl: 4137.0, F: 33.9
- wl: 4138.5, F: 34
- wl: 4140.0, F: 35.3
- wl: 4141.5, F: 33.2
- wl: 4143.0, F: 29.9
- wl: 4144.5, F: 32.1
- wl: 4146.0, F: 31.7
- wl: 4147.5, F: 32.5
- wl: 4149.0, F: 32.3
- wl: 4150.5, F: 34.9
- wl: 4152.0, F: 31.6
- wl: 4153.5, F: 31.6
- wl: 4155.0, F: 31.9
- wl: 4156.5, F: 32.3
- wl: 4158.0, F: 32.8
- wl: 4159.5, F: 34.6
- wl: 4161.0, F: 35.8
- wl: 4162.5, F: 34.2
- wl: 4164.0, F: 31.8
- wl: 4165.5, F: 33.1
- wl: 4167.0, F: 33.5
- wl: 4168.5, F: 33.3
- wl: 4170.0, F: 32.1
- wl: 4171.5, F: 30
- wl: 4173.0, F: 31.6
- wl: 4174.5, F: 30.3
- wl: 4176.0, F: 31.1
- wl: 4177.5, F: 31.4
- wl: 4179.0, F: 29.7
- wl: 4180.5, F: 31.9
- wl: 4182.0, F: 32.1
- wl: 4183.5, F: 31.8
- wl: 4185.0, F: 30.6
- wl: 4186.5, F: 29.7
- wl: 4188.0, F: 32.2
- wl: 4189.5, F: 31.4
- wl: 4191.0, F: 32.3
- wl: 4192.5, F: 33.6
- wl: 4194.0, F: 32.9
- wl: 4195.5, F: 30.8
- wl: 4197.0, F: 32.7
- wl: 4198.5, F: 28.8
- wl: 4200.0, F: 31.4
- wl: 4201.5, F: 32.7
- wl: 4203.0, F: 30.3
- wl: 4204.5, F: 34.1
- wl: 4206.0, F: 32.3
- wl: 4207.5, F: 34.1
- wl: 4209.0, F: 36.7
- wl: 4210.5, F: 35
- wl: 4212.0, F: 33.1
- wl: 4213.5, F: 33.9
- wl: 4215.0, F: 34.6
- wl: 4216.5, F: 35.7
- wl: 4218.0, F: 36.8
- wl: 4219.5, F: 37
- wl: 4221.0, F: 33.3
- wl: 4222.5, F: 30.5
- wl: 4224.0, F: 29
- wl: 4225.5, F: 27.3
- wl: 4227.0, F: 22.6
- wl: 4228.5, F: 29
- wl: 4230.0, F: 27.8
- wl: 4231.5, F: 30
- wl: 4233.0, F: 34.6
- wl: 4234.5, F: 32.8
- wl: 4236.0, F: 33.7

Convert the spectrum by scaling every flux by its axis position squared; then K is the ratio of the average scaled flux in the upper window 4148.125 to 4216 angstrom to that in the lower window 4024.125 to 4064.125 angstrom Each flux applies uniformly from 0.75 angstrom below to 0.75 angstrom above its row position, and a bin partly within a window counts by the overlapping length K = 1.12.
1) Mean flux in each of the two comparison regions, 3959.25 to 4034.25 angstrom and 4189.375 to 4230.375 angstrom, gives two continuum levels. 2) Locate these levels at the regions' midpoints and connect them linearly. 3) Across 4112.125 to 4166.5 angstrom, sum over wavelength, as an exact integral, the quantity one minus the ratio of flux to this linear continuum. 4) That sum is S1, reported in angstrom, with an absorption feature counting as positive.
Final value -4.0 angstrom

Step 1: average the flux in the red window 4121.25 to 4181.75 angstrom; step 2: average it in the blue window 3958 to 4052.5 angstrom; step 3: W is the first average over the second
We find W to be 1.2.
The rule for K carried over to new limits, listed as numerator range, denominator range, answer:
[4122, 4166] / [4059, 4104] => 1.10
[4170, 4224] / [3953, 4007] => 1.52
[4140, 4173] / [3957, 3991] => 1.74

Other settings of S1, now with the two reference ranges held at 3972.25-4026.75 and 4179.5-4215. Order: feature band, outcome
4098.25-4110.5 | 0.6 angstrom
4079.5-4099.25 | -1.0 angstrom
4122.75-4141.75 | -0.7 angstrom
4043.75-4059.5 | -0.1 angstrom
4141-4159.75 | -0.4 angstrom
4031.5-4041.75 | -0.7 angstrom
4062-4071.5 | 0.2 angstrom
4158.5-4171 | -0.6 angstrom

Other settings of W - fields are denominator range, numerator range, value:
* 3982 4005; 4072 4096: 1.07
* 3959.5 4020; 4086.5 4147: 1.24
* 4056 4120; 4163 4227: 1.04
